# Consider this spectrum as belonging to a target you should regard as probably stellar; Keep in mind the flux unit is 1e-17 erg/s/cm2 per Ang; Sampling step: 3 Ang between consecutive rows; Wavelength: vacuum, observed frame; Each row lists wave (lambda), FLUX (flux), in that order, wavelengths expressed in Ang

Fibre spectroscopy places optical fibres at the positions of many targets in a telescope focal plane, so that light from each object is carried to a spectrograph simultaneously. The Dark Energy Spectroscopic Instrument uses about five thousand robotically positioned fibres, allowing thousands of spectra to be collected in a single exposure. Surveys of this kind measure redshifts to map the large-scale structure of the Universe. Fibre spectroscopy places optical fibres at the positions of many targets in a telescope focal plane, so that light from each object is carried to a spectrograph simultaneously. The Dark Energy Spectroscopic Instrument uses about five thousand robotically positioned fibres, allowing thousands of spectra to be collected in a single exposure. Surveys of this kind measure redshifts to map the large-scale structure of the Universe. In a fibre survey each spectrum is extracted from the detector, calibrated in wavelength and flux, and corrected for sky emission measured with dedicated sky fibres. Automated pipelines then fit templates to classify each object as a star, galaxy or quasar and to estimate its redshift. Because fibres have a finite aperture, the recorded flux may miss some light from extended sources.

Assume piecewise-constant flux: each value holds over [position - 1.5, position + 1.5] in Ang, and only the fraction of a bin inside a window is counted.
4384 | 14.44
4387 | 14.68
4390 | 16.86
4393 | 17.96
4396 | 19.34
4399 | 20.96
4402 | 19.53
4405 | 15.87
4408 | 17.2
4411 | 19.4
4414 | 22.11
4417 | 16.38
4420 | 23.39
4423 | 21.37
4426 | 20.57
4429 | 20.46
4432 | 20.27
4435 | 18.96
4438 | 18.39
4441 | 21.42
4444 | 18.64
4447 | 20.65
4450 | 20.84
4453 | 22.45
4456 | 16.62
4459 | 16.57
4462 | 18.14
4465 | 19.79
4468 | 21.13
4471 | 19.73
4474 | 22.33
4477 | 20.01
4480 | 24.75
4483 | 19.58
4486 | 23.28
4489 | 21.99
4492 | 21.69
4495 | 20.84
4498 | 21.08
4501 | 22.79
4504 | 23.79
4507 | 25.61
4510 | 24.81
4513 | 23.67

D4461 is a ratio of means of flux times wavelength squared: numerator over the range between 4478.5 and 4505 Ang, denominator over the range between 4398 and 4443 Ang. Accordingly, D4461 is 1.16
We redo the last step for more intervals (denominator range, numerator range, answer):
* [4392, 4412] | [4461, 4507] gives 1.20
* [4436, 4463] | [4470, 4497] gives 1.14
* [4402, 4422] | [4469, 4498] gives 1.16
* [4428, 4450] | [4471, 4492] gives 1.12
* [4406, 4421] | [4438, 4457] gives 1.05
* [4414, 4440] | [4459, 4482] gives 1.04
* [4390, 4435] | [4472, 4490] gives 1.16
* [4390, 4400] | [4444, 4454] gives 1.13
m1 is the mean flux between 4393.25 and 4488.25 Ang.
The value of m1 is 20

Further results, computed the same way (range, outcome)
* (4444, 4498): 20.6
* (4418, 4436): 20.8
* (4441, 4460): 19.5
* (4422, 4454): 20.3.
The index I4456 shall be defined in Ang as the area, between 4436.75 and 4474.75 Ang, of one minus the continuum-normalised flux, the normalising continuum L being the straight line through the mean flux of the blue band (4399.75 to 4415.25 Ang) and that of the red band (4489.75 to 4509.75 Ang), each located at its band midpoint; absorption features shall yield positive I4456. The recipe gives 2.2 Ang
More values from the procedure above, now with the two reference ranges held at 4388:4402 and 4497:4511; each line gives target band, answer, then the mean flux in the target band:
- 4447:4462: 1.6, 19.2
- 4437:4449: 0.6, 19.9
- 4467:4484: 0.8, 21.3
